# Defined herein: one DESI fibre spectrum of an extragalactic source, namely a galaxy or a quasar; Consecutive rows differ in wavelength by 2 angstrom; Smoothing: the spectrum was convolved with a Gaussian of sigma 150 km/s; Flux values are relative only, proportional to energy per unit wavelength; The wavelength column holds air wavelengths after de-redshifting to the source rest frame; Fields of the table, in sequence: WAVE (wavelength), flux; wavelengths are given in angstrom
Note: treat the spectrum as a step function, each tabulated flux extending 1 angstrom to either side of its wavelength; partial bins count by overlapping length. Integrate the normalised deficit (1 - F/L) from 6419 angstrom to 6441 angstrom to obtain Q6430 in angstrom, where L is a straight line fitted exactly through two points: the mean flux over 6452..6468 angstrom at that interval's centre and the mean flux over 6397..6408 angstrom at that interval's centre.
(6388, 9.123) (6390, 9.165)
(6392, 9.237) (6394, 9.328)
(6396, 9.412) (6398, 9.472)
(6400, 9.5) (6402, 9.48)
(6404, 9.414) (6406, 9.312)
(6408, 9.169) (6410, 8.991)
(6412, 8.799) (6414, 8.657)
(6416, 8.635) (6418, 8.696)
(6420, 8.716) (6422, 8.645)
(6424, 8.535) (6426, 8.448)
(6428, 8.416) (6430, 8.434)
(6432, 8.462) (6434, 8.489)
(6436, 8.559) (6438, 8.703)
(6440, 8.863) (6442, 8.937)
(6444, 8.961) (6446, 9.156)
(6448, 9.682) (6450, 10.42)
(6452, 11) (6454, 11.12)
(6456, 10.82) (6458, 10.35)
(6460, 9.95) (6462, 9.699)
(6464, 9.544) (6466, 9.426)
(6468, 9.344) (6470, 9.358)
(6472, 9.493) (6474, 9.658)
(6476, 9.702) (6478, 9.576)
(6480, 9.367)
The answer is 2.7 angstrom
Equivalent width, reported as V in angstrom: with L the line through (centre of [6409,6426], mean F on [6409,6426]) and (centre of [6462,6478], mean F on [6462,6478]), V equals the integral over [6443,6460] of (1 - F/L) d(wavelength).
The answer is -1.7 angstrom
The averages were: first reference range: 8.69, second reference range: 9.52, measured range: 10.2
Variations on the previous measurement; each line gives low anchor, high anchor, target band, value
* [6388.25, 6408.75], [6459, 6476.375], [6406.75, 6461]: 1.7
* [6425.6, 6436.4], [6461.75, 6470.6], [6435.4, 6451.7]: -0.8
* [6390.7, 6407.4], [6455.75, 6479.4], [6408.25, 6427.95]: 1.6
